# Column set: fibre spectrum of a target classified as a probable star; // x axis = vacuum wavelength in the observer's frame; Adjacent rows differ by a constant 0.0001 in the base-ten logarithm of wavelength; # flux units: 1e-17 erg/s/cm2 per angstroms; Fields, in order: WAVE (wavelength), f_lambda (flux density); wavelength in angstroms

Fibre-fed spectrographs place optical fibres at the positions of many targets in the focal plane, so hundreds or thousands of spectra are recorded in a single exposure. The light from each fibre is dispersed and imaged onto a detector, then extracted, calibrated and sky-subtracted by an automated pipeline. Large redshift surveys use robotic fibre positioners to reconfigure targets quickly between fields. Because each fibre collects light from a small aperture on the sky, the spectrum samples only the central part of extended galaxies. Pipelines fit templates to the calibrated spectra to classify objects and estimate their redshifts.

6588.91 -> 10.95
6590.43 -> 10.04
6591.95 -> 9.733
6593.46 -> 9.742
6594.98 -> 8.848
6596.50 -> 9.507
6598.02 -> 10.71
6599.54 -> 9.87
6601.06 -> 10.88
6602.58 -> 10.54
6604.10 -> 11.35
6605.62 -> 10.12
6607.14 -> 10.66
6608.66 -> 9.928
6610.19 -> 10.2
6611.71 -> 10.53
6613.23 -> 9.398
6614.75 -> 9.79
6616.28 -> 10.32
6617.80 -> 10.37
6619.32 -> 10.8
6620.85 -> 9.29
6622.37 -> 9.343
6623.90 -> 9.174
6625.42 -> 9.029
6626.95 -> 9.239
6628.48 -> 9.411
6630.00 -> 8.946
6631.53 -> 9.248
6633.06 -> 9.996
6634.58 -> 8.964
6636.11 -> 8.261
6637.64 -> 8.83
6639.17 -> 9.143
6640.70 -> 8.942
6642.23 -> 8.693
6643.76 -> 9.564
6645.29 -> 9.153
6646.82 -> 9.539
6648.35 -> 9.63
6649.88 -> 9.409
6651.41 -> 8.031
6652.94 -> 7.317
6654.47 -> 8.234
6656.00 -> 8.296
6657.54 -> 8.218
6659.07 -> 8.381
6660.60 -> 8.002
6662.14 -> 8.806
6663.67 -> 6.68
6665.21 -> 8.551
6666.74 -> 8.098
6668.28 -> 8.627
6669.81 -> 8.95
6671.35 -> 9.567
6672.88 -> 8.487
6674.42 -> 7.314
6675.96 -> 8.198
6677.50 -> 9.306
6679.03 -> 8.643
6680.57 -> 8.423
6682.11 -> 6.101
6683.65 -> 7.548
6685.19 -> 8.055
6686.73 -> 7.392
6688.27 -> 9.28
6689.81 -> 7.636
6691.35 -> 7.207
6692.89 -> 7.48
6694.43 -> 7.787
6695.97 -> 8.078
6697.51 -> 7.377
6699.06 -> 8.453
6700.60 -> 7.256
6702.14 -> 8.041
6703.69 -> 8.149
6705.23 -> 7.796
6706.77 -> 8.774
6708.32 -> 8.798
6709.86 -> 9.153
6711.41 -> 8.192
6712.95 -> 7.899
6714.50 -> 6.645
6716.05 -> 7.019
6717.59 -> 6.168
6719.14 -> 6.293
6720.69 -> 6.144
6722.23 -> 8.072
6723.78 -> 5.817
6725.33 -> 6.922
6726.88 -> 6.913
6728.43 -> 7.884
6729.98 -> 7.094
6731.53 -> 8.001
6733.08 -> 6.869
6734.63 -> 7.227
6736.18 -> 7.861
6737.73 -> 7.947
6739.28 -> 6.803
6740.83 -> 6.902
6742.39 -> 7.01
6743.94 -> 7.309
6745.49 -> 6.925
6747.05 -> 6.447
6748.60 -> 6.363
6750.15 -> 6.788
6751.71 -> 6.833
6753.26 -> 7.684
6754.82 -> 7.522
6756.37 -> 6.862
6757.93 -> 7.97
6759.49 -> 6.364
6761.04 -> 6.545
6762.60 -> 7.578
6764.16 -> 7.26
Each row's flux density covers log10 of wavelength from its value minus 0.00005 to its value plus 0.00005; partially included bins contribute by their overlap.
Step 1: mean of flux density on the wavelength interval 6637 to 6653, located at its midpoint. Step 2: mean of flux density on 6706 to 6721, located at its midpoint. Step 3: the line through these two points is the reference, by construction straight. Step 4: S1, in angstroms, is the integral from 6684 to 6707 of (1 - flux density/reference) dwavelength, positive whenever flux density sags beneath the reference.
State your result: 0.10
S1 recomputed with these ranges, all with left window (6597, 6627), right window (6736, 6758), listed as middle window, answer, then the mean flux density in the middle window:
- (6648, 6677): 2.0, 8.35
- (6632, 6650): 0.5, 9.17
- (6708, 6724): 1.0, 7.3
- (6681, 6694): 1.2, 7.61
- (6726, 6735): 0.2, 7.33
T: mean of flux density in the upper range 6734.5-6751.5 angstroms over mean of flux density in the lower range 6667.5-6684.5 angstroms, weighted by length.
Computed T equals 0.85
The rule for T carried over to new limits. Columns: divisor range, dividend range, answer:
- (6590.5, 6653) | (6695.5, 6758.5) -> 0.77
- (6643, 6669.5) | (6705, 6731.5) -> 0.87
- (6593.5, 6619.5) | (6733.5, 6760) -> 0.70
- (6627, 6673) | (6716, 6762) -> 0.80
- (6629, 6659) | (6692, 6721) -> 0.87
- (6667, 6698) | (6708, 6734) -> 0.90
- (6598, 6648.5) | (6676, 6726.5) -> 0.79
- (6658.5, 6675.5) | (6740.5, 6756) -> 0.84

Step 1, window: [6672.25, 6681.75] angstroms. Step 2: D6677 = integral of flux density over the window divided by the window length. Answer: 8.29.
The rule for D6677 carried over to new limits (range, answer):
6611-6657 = 9.22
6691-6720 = 7.72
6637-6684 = 8.48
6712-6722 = 6.8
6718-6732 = 6.97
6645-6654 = 8.82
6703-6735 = 7.42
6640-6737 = 7.97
